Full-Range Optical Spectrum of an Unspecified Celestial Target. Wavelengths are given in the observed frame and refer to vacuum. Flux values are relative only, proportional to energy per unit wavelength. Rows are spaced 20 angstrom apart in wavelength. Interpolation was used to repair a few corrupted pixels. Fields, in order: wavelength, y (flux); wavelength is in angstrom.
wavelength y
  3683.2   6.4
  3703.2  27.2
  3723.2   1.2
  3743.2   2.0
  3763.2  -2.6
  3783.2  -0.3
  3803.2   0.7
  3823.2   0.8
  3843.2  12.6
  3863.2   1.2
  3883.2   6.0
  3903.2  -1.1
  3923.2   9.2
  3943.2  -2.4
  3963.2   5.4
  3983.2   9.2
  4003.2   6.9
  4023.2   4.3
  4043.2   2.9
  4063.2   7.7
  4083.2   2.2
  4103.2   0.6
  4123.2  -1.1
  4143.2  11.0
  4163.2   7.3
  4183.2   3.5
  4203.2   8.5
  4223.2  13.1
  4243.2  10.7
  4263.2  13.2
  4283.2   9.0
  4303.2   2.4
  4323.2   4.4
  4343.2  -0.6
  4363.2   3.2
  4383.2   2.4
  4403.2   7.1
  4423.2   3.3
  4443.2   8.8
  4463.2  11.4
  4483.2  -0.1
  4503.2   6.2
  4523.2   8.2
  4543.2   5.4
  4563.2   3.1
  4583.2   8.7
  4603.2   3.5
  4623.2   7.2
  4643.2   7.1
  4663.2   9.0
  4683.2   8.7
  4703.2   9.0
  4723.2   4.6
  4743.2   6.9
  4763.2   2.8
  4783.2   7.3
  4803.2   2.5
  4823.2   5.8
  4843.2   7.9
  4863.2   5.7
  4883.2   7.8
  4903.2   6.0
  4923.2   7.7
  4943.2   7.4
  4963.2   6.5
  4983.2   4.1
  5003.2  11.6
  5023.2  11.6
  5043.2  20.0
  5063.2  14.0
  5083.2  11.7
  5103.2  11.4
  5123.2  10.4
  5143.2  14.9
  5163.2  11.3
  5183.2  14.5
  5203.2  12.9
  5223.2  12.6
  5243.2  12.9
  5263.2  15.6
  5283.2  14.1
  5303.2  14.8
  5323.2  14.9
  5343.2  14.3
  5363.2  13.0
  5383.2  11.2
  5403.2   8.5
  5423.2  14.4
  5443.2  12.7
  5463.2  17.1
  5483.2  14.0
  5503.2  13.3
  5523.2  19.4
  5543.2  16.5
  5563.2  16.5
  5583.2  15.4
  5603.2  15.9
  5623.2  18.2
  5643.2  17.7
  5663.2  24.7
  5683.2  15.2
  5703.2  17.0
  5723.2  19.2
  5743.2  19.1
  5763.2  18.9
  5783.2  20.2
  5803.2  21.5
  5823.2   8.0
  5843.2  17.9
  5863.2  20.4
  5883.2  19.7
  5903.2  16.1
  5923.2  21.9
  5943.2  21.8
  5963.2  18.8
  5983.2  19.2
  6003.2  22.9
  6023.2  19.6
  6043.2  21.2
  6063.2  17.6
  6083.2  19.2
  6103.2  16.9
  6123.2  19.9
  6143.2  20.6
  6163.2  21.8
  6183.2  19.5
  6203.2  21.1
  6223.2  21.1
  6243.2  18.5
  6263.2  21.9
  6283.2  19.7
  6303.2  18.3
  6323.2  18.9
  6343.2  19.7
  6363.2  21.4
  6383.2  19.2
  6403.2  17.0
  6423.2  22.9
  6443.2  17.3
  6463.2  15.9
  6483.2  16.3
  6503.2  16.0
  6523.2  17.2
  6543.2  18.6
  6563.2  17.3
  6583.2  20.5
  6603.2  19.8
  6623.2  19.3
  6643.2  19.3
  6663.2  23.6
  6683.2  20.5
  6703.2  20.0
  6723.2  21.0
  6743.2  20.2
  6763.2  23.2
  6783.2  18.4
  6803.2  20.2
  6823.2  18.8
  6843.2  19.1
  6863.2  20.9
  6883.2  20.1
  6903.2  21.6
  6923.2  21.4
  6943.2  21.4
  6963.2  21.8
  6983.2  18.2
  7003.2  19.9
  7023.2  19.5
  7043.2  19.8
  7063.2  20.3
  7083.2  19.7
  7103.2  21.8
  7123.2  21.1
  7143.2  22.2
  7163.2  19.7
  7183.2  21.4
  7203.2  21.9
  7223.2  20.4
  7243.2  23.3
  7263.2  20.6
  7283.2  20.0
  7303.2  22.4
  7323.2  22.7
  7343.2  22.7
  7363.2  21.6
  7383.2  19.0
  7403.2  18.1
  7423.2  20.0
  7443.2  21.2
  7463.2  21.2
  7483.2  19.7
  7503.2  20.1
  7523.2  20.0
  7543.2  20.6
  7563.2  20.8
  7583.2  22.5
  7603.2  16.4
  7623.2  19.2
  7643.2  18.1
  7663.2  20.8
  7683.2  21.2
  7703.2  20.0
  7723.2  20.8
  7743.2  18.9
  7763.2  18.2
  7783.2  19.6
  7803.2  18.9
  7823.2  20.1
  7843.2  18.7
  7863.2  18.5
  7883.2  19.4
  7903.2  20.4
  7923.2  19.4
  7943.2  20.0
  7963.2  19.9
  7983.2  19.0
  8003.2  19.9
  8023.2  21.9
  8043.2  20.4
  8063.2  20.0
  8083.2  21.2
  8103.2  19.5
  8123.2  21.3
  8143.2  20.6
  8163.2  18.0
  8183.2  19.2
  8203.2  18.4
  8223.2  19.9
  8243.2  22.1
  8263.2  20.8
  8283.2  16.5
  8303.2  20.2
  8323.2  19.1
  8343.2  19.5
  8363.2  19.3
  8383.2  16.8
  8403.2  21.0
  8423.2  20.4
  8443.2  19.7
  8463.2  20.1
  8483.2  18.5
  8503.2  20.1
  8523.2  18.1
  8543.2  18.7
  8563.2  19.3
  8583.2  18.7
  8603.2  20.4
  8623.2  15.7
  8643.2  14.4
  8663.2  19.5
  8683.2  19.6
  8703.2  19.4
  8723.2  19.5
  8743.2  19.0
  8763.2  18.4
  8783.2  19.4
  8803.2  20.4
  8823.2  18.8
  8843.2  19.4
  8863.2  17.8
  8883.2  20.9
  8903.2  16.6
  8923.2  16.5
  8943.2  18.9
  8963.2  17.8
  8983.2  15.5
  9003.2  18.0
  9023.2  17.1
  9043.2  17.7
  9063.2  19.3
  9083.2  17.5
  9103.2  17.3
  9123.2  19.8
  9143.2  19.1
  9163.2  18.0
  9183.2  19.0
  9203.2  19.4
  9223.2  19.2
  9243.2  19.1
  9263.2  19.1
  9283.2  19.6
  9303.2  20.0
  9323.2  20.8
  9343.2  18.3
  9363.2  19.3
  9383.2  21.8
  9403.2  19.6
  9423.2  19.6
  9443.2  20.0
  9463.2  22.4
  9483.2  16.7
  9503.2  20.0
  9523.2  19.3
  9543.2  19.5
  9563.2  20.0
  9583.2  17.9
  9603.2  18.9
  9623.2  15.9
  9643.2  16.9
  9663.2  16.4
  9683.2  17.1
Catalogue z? 0.26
